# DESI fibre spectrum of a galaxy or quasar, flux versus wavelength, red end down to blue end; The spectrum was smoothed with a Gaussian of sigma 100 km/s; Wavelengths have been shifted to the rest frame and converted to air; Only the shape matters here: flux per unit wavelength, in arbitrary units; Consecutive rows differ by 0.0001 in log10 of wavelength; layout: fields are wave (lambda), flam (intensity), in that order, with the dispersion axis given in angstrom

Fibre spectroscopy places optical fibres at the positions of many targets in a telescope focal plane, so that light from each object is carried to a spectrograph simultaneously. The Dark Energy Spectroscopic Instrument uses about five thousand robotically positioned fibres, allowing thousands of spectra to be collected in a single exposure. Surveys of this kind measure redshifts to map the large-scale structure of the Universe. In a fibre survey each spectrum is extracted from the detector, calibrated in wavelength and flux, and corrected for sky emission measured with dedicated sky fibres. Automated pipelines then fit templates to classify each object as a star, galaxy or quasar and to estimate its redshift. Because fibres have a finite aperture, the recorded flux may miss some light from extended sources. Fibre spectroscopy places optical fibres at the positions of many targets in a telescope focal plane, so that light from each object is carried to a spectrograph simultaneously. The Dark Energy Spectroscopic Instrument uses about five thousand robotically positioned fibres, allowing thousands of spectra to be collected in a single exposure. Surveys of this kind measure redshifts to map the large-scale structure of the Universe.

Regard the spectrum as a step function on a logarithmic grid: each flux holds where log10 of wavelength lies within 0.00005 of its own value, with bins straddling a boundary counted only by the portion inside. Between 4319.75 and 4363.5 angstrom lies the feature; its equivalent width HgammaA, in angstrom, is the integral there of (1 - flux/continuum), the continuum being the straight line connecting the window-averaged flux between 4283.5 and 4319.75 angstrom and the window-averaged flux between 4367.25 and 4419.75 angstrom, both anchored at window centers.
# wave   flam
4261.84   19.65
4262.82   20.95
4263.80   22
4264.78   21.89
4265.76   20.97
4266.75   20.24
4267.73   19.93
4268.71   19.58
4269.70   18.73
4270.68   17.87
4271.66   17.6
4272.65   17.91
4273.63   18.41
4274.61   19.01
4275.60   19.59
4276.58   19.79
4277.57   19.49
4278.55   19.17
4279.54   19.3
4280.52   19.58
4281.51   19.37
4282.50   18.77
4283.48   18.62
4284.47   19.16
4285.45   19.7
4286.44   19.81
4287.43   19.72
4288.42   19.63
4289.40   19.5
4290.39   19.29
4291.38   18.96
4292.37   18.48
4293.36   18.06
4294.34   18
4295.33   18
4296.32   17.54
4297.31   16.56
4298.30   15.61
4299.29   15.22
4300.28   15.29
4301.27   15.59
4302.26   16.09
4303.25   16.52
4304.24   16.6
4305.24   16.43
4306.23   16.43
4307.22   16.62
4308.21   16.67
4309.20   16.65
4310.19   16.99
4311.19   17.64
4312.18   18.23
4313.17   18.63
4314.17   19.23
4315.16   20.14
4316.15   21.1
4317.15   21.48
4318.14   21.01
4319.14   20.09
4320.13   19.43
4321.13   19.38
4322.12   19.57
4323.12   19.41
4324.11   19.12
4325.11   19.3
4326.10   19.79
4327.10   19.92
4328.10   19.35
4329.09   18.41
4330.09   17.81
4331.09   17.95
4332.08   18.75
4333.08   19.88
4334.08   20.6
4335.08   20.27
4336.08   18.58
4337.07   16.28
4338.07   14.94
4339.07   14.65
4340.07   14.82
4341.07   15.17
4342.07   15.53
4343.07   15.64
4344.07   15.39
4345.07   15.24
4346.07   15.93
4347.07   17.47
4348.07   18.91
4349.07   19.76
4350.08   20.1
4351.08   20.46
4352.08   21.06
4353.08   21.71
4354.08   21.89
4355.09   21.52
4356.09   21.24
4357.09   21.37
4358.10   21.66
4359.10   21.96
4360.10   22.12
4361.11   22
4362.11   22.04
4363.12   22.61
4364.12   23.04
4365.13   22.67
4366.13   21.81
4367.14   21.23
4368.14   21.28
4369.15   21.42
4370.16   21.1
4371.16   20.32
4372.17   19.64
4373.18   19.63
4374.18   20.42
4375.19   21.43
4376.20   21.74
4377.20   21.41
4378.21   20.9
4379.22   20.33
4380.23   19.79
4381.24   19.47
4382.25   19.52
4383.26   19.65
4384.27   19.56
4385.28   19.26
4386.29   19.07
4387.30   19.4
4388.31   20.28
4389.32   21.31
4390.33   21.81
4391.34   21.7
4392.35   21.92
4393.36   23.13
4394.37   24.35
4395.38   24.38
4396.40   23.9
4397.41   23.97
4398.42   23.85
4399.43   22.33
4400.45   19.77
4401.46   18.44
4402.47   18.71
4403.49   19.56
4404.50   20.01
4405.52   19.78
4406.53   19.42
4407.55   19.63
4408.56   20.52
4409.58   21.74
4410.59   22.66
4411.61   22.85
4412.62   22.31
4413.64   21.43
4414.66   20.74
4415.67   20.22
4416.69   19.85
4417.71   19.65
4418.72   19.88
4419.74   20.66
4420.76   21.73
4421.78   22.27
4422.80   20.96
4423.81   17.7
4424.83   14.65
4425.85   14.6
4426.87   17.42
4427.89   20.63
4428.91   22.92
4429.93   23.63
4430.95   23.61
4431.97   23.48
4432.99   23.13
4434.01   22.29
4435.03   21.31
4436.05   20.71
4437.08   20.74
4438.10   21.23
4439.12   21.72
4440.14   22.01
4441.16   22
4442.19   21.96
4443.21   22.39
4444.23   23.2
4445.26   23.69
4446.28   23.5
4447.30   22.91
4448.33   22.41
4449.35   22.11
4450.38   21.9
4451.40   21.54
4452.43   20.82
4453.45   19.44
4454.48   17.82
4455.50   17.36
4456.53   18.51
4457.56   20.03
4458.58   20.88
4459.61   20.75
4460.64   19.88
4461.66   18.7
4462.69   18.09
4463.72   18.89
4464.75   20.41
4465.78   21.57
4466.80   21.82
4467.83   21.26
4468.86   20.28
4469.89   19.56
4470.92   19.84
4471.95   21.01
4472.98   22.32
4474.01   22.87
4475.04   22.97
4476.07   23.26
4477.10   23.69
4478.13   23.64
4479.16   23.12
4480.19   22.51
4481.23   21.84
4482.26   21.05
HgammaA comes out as 0.58 angstrom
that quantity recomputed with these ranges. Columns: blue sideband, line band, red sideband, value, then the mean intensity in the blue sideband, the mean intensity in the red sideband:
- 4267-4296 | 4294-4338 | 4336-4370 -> 2.4 angstrom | 19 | 19.5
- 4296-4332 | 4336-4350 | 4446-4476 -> 1.7 angstrom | 18.1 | 20.7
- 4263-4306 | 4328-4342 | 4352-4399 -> 1.8 angstrom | 18.5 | 21.4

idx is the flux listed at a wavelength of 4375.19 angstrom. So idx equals 21.43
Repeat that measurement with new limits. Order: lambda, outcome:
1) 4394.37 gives 24.35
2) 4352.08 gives 21.06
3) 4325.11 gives 19.3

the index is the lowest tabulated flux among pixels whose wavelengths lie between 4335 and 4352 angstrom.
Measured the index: 14.65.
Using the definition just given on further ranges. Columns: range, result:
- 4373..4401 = 19.07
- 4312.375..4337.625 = 16.28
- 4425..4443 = 14.6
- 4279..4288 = 18.62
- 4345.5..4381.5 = 15.93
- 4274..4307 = 15.22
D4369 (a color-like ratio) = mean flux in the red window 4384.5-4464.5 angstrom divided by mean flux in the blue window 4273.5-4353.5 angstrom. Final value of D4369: 1.14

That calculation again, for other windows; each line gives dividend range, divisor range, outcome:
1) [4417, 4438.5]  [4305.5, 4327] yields 1.09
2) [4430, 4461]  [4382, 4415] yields 1.02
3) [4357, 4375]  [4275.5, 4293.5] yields 1.11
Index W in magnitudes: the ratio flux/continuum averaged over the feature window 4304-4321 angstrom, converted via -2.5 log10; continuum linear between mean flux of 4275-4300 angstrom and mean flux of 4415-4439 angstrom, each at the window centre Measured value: 0.03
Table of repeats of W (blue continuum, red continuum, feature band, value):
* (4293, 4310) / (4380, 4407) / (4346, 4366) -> -0.105 mag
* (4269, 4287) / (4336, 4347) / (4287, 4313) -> 0.031 mag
